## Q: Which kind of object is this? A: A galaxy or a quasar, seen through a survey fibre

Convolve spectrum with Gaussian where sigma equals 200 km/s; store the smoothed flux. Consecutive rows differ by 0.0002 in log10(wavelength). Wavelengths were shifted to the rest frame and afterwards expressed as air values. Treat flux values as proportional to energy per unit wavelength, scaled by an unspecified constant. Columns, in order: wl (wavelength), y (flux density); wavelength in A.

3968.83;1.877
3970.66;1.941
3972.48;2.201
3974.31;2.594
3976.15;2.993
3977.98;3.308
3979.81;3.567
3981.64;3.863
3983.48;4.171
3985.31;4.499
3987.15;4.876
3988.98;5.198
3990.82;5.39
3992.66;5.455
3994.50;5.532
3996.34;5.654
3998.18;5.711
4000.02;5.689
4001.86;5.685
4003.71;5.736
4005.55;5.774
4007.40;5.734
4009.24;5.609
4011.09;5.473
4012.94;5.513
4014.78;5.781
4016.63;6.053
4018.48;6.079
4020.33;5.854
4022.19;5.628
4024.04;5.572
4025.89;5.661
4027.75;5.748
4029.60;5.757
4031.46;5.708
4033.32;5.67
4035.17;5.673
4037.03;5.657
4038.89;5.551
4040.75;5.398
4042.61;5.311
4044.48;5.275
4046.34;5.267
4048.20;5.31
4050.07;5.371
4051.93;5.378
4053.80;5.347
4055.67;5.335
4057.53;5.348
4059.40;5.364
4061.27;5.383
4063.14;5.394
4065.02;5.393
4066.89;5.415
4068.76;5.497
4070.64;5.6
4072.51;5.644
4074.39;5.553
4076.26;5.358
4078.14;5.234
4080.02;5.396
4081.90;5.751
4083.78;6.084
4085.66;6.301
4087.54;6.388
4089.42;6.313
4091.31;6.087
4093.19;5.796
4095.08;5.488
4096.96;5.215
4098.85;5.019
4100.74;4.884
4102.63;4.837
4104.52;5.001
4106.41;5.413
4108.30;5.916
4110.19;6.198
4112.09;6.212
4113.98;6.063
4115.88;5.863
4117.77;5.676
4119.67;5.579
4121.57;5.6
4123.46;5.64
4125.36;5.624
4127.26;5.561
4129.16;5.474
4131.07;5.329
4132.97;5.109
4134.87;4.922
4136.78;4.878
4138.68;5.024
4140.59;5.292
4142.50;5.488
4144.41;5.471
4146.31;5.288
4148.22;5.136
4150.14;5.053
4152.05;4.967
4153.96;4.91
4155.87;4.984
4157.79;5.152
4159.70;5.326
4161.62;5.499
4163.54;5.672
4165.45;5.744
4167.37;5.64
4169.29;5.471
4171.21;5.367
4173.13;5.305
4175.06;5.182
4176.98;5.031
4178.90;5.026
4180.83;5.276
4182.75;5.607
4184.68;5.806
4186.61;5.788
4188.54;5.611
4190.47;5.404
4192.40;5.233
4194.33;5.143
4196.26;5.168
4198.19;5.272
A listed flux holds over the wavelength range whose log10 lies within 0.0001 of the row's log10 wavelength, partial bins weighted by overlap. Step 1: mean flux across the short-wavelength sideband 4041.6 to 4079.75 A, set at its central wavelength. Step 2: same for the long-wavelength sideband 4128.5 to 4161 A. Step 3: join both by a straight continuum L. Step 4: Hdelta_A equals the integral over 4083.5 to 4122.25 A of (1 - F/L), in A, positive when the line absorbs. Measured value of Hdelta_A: -3.1 A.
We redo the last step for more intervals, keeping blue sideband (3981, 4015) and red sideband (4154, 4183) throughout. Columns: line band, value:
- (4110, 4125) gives -1.4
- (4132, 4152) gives 0.7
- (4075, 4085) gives -0.5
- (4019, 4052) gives -1.3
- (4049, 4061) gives 0.0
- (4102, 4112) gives -0.4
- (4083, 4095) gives -1.8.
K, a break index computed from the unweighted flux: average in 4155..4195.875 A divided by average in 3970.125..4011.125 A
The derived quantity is 1.2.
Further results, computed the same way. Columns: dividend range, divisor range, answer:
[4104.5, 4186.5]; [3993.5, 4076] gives 0.97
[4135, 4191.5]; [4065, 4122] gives 0.94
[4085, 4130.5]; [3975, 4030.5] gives 1.08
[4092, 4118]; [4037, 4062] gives 1.03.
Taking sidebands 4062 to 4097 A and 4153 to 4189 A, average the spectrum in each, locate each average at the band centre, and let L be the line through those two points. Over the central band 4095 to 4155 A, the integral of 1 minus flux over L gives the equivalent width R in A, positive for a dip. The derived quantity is 1.8 A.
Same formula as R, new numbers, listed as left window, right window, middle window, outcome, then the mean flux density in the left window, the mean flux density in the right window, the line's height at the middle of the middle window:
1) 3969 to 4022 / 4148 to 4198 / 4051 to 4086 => -3.25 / 4.83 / 5.33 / 5.03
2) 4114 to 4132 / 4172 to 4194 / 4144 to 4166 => 0.95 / 5.62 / 5.38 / 5.49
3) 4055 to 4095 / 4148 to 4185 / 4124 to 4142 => 0.56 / 5.65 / 5.3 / 5.43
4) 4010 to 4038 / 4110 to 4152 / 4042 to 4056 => 0.83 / 5.72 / 5.45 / 5.66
